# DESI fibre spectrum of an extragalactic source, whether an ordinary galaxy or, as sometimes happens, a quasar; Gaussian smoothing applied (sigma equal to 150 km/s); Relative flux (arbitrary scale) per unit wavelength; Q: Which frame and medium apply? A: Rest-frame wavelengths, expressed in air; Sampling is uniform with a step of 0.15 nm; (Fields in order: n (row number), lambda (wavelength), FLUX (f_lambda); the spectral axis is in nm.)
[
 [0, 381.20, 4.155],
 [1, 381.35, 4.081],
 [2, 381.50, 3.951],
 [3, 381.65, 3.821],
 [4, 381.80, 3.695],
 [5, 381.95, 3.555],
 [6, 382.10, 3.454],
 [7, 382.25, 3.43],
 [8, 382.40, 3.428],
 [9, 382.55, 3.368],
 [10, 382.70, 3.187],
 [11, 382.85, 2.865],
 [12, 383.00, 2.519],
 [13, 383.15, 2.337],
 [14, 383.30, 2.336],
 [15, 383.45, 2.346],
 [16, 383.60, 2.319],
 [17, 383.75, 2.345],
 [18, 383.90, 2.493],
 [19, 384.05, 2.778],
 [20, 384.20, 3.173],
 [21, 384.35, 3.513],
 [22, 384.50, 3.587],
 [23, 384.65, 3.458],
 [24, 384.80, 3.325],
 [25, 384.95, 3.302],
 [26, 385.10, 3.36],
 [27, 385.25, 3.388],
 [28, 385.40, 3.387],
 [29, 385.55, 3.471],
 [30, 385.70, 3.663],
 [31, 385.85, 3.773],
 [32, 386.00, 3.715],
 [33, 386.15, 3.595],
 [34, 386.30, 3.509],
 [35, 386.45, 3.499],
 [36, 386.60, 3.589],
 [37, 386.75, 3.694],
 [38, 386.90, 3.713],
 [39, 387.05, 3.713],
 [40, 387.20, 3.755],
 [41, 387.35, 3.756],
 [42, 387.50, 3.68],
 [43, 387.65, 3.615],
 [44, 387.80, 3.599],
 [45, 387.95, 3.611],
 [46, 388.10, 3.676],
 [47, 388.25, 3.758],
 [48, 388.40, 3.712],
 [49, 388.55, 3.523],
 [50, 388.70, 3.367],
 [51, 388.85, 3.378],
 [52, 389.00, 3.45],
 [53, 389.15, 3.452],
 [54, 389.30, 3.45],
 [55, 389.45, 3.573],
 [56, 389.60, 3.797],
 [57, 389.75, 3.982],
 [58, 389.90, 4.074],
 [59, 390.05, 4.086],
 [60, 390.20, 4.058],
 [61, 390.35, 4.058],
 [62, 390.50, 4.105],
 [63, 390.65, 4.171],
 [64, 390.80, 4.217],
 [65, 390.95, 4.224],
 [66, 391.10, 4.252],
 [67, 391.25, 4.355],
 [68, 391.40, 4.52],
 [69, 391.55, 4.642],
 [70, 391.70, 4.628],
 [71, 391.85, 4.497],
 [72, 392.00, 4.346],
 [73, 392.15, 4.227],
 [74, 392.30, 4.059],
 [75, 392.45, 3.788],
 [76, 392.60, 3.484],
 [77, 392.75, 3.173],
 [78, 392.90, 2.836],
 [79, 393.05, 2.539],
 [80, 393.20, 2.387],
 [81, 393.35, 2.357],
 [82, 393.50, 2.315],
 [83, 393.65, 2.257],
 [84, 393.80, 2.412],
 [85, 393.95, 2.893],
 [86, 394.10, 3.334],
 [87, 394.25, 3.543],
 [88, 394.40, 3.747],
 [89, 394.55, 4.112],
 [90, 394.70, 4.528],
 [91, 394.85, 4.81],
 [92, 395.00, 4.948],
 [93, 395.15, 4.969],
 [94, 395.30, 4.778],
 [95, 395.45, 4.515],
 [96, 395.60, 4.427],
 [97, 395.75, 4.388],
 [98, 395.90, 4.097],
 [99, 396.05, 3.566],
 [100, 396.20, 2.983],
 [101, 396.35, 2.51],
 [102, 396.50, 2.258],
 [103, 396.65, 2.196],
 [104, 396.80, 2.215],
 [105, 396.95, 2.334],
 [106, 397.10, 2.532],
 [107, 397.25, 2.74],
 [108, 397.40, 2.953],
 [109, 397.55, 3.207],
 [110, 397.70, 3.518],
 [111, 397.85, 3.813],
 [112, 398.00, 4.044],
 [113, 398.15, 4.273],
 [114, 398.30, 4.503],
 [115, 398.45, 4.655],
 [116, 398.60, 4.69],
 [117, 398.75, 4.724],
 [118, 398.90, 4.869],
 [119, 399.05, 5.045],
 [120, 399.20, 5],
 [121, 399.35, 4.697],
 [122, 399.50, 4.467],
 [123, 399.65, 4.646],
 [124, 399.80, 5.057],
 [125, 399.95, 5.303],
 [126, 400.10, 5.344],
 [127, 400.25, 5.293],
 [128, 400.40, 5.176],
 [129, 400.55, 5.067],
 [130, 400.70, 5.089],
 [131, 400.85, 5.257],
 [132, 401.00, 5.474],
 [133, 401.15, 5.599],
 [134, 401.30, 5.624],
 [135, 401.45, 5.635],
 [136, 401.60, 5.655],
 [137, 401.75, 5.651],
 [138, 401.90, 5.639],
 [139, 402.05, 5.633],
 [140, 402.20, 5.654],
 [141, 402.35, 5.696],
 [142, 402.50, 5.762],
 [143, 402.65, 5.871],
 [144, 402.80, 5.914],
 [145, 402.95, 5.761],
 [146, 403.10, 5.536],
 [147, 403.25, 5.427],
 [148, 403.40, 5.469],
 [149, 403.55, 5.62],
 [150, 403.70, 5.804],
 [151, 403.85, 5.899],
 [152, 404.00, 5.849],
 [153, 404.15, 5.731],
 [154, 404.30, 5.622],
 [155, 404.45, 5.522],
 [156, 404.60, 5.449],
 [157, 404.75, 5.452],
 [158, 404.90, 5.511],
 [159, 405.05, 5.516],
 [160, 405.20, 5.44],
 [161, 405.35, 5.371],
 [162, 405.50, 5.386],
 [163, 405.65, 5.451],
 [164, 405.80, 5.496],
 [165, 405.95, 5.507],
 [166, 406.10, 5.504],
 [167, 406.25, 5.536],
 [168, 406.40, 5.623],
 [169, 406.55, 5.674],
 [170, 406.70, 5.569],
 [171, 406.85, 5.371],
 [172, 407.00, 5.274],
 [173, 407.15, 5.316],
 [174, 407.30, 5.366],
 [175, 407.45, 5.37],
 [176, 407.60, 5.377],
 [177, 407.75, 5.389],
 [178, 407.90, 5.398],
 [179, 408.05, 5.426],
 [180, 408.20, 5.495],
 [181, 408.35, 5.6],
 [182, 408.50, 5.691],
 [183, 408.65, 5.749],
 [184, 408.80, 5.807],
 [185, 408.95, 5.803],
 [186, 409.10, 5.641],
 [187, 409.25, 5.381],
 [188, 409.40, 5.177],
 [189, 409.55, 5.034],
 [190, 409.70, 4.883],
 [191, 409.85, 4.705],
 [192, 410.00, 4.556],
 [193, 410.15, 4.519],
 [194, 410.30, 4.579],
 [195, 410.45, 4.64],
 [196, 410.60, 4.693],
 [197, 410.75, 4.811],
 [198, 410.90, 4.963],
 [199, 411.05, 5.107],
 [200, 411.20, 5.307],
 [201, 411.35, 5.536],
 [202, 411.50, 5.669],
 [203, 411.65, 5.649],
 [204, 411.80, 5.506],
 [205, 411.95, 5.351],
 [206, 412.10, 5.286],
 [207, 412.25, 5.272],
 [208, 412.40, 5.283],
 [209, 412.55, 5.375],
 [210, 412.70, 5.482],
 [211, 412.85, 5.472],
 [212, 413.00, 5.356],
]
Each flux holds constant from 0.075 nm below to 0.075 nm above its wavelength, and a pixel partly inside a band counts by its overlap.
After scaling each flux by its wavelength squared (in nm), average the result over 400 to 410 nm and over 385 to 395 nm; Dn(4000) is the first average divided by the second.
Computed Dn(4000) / 1.6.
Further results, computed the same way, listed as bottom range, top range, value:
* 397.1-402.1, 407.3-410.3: 1.16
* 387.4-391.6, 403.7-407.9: 1.55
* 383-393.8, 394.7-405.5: 1.45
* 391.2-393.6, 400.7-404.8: 1.64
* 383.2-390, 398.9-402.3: 1.65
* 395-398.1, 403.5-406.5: 1.69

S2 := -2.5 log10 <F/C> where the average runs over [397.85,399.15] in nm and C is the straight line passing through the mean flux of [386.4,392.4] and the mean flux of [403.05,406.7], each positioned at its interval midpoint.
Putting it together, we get 0.07 mag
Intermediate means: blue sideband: 3.9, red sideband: 5.56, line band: 4.56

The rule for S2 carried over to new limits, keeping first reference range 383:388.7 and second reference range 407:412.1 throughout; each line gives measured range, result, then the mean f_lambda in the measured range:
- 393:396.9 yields 0.19 mag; 3.42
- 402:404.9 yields -0.19 mag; 5.66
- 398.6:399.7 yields -0.08 mag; 4.78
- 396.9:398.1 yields 0.32 mag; 3.18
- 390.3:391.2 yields -0.12 mag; 4.18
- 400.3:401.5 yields -0.18 mag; 5.36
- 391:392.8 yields -0.10 mag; 4.18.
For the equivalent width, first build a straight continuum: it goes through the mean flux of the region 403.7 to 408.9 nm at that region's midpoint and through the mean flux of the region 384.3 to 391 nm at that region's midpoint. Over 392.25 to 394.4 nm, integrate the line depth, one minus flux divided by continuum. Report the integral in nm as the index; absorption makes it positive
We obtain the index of 0.64 nm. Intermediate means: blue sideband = 3.67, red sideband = 5.53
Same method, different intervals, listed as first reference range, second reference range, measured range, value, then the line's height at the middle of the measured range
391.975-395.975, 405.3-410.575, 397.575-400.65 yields -0.29 nm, 4.28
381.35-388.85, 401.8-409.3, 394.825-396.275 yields 0.05 nm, 4.49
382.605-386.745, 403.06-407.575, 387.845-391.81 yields -0.19 nm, 3.74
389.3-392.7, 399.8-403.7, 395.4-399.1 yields 0.99 nm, 4.94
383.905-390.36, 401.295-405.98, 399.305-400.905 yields 0.04 nm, 5.18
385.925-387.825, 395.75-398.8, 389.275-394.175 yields -0.18 nm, 3.54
